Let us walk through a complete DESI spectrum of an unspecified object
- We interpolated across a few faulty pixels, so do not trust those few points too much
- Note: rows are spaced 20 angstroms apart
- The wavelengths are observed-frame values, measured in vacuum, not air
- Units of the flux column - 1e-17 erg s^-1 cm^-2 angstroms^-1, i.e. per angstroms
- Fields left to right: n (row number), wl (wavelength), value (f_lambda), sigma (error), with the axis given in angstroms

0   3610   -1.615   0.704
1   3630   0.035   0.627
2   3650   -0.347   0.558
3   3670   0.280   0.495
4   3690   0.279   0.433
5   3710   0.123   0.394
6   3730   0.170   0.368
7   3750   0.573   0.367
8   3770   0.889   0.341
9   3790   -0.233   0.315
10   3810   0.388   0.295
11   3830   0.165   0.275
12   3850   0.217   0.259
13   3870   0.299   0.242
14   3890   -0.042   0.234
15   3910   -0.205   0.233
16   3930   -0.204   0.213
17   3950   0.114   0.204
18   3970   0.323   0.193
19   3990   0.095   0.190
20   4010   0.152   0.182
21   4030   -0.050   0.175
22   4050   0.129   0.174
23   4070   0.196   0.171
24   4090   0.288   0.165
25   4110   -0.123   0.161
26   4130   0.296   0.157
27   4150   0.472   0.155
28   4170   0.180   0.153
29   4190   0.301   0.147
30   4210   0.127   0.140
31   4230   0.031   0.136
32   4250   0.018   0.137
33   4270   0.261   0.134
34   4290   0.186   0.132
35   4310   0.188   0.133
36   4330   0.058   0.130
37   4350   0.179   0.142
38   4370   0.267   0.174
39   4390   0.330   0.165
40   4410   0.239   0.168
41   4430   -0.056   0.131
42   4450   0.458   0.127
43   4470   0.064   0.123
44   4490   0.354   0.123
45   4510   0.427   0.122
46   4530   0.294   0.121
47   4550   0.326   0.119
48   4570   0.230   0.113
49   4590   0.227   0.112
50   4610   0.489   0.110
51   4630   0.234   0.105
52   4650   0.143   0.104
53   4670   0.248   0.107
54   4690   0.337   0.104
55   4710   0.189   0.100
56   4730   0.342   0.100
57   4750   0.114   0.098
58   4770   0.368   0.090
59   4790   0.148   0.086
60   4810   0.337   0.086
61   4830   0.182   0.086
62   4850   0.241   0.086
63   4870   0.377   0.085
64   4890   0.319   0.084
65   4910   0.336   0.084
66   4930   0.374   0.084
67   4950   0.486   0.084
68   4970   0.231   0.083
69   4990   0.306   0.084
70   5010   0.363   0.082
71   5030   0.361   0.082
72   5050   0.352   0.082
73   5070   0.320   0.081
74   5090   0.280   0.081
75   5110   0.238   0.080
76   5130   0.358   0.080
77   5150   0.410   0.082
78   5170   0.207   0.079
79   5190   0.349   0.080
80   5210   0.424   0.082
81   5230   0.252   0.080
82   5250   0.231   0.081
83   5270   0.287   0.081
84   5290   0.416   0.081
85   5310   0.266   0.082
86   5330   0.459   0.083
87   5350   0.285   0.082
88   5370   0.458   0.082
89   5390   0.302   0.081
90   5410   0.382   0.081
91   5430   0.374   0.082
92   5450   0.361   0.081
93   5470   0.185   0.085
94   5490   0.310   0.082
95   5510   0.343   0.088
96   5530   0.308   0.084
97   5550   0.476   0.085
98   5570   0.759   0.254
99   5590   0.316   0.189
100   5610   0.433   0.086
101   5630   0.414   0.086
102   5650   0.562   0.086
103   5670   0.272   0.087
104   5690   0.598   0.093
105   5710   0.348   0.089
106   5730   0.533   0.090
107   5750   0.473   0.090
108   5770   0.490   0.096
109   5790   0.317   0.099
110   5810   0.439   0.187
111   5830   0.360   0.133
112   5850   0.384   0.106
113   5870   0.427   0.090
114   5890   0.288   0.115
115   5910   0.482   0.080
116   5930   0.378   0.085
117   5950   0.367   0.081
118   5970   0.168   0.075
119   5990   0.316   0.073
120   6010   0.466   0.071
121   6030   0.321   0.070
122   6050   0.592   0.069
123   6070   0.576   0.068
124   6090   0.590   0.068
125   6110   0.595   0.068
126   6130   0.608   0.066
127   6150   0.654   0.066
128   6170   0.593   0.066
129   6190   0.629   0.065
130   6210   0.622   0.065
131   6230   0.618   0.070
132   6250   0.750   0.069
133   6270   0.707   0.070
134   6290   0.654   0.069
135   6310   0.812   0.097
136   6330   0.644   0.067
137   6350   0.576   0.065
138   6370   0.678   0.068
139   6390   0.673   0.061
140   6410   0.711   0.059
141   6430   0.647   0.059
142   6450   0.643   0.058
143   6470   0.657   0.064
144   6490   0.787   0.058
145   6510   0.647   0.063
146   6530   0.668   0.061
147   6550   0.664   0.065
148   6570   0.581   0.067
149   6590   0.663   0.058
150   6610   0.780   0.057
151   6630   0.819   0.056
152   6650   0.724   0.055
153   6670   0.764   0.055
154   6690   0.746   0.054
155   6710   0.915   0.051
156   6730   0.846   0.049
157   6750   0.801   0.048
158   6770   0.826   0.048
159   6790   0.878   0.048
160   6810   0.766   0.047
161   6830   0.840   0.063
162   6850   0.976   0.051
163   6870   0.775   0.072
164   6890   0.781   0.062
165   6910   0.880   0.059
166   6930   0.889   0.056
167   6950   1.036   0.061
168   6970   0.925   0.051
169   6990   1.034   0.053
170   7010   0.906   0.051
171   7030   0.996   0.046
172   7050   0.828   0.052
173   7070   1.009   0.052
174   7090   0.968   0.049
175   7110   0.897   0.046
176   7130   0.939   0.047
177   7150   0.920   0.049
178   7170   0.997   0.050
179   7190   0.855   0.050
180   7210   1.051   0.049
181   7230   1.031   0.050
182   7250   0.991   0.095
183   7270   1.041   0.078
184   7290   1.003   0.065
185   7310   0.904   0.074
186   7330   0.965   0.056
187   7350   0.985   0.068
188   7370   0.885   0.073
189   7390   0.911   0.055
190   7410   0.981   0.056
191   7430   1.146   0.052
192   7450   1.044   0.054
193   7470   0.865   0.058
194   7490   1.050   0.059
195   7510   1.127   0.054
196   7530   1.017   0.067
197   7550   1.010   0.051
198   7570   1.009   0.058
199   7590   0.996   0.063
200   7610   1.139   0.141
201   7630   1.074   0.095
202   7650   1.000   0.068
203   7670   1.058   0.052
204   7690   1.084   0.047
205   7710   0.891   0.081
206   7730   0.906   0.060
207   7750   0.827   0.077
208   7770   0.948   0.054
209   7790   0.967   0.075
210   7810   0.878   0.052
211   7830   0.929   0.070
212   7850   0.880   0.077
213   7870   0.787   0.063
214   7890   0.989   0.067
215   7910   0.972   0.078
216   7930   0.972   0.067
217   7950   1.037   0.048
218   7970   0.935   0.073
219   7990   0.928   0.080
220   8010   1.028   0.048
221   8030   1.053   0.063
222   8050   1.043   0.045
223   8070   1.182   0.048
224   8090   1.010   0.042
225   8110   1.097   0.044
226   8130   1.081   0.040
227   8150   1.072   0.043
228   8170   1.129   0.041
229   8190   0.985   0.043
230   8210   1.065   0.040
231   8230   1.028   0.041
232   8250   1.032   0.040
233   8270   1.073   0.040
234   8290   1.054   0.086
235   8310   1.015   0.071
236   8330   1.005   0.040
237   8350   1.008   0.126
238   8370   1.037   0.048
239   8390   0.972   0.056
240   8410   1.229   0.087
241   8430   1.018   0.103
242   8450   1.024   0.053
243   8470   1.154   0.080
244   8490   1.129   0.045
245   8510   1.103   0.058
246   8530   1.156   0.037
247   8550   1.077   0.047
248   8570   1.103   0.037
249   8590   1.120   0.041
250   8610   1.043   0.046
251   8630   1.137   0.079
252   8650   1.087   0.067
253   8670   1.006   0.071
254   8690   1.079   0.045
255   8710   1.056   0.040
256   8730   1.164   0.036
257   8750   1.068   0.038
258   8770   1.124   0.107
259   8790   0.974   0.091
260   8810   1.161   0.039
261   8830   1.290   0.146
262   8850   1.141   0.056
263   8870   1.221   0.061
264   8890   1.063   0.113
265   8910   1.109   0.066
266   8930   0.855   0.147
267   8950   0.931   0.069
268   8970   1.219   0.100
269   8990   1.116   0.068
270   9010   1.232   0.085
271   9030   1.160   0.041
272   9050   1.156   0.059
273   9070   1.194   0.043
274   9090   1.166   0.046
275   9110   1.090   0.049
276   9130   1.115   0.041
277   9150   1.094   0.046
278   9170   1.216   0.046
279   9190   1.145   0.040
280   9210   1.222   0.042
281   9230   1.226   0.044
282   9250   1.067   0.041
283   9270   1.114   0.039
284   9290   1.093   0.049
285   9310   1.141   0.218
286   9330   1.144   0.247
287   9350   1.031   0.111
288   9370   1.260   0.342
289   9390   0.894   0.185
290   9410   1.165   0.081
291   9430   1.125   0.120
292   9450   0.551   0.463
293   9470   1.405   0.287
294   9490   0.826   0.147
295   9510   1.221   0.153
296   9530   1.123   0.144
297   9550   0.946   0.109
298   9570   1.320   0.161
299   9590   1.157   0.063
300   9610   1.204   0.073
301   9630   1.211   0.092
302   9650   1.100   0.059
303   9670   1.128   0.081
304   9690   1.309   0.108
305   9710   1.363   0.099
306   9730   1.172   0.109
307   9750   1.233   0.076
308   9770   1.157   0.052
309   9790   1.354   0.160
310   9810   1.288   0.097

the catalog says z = 0.52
